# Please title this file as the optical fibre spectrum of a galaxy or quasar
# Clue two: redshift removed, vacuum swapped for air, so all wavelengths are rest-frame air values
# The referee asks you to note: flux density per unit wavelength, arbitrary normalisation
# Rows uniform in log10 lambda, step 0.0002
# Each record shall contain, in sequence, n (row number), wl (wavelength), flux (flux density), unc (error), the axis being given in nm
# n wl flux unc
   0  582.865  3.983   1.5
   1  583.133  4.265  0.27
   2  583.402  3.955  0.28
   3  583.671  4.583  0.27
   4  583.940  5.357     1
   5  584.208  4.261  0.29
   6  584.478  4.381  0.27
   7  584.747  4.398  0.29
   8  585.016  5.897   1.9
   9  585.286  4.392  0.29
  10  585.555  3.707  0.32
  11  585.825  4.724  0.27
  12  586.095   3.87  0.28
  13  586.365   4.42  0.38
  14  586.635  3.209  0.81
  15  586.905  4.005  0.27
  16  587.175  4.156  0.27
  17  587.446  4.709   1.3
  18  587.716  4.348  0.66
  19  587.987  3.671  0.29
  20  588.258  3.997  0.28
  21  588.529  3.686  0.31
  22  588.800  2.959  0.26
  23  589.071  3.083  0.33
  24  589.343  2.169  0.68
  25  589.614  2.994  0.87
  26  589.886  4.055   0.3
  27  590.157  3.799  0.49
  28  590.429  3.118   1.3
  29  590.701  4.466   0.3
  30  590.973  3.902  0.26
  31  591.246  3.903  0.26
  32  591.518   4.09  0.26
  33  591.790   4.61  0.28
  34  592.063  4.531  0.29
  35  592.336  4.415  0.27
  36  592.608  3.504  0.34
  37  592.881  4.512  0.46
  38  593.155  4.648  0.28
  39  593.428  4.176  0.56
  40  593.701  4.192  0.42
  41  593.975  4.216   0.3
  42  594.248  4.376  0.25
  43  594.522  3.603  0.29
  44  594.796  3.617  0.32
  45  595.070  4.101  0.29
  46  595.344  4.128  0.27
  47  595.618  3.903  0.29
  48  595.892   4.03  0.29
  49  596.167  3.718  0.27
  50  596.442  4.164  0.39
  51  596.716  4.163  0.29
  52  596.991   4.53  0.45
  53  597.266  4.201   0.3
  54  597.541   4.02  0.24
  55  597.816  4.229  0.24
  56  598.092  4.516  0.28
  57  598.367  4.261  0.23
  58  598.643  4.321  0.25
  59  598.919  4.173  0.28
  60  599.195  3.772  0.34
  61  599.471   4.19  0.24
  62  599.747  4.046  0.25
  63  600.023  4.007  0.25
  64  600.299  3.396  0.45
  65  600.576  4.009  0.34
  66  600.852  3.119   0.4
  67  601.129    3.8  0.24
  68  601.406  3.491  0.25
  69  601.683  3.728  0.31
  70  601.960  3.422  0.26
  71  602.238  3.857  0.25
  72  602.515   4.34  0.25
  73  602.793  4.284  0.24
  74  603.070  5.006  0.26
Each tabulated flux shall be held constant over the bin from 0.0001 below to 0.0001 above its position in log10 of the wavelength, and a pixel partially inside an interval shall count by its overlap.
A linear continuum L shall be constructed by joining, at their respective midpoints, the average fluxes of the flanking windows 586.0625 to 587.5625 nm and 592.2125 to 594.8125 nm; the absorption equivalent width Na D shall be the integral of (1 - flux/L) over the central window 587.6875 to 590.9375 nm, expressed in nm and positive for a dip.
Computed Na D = 0.46 nm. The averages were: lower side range 4.07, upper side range 4.15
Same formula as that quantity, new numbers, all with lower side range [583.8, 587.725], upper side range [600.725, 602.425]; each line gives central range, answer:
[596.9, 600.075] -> -0.37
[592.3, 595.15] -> -0.09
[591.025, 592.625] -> -0.05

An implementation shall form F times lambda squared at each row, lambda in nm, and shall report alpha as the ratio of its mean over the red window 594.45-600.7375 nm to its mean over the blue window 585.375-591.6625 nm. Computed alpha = 1.10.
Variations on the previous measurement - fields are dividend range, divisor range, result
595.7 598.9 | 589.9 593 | 1.05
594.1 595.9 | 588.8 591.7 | 1.14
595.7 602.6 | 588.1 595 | 1.05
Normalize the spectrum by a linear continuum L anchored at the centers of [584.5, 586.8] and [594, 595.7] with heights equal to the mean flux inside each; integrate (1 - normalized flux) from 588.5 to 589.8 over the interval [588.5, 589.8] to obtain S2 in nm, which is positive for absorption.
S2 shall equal 0.38 nm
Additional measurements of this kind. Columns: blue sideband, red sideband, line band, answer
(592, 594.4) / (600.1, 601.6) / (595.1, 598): -0.11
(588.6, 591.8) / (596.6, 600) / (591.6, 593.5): -0.30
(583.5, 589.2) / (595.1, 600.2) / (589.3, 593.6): 0.19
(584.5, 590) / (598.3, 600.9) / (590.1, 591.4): 0.03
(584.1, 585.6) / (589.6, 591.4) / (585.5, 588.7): 0.16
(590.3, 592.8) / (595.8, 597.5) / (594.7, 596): 0.05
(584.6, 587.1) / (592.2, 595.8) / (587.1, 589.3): 0.26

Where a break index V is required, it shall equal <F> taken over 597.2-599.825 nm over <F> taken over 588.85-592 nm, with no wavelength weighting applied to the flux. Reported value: 1.14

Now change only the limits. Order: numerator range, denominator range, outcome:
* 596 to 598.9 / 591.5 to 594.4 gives 0.98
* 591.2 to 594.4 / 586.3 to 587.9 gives 1.04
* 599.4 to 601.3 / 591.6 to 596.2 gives 0.91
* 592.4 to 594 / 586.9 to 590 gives 1.16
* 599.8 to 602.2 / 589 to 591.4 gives 1.04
